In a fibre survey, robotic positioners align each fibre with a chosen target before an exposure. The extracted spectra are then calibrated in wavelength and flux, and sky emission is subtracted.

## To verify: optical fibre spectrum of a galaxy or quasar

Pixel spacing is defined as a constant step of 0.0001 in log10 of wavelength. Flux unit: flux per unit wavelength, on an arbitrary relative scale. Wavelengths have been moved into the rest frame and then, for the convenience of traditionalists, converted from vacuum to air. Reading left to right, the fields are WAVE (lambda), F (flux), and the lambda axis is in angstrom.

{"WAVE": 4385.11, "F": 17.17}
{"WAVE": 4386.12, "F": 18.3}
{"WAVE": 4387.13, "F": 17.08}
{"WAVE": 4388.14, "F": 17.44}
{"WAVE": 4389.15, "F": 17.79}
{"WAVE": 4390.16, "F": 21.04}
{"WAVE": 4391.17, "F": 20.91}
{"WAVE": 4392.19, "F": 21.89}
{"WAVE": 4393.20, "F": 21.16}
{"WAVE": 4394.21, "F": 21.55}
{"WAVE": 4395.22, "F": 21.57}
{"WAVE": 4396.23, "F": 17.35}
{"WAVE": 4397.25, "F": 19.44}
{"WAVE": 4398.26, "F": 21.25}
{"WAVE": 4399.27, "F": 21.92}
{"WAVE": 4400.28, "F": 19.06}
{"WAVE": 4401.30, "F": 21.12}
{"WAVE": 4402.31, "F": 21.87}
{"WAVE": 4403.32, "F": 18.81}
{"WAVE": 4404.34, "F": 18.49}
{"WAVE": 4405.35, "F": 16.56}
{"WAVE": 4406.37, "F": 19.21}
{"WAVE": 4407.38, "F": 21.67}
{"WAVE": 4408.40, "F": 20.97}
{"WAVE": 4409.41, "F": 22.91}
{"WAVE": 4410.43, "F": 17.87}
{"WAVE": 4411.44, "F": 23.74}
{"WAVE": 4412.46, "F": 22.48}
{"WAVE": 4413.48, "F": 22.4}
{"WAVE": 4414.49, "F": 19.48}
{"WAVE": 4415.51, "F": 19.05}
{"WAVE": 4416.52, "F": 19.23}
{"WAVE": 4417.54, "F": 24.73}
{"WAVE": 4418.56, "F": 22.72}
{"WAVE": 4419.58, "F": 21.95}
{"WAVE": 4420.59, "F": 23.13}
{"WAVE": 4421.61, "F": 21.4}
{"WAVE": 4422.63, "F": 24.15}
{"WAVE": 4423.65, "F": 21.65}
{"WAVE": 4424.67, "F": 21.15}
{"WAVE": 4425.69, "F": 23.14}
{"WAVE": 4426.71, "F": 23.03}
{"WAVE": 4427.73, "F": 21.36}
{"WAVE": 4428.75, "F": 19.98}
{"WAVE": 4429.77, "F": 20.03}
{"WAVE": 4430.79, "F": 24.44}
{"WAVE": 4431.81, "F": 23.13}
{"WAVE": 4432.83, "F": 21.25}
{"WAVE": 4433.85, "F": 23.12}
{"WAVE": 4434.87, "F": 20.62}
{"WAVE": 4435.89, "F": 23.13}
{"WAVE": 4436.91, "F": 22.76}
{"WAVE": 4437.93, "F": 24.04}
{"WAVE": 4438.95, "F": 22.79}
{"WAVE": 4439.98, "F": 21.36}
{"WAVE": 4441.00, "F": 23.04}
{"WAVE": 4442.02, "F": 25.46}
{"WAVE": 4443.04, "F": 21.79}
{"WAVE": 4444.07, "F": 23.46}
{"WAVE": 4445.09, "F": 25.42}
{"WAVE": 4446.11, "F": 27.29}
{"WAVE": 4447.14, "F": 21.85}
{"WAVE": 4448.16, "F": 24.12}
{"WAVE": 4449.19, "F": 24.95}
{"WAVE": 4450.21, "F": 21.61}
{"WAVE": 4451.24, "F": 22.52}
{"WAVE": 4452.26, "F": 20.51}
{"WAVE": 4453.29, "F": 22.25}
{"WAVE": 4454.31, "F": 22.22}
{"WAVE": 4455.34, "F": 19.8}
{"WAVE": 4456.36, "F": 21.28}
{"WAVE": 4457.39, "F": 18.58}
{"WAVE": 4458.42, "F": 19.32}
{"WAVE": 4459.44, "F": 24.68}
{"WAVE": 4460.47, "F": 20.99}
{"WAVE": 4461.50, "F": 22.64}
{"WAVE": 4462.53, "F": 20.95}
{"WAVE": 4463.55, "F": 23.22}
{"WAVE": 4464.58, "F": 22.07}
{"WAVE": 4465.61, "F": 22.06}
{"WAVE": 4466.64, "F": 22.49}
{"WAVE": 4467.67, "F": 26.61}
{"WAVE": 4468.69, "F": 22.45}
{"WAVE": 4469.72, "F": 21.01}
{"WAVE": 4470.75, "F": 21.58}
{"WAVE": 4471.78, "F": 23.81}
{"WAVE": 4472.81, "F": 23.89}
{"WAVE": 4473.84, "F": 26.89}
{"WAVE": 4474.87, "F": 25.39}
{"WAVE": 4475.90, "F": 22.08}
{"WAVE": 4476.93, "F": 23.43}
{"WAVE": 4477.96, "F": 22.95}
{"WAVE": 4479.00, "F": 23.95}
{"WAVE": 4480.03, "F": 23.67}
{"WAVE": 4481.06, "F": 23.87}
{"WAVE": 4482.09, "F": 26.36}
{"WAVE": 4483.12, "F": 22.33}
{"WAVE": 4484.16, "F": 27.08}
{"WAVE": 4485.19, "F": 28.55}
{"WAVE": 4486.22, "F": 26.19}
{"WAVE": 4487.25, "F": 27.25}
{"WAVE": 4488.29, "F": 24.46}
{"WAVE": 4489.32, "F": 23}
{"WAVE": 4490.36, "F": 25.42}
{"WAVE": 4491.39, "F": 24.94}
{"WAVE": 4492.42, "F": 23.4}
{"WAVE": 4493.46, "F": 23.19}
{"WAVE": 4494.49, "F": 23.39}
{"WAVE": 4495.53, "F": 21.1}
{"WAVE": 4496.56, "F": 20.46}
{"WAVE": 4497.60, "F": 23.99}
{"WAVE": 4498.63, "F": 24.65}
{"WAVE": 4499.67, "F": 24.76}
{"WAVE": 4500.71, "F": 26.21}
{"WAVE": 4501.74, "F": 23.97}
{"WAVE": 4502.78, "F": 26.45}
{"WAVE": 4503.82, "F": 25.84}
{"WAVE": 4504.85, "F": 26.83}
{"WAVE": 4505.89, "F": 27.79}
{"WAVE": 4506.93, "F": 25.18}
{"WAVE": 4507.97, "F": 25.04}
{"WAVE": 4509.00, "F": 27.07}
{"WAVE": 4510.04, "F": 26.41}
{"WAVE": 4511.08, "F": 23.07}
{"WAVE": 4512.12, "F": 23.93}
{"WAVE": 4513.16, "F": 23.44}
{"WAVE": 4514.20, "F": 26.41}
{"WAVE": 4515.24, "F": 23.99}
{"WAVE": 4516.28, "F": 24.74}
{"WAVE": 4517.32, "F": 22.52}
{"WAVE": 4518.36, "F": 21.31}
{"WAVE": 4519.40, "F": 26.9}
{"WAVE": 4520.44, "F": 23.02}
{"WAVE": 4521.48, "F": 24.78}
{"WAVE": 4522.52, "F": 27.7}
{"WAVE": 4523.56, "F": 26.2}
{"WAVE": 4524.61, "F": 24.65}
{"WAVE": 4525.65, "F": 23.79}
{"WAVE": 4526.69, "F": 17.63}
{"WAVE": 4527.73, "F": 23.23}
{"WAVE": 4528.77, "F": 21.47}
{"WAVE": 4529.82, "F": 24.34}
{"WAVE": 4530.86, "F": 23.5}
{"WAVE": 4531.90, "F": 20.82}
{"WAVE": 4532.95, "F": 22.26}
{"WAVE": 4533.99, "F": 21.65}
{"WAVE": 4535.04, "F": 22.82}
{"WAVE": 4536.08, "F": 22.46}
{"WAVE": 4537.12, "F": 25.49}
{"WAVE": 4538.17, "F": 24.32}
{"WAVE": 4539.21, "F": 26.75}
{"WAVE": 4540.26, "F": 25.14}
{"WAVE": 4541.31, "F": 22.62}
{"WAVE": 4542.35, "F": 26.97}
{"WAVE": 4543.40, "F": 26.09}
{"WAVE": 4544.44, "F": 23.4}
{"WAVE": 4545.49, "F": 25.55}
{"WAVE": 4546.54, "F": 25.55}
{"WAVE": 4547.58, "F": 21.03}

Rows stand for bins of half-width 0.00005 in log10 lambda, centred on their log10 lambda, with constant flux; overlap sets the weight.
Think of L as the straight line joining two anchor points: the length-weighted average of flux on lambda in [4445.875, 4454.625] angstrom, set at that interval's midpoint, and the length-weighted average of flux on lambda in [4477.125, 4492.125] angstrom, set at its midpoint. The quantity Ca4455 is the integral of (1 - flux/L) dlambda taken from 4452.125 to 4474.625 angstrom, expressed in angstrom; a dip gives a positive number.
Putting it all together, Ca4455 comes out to 1.3 angstrom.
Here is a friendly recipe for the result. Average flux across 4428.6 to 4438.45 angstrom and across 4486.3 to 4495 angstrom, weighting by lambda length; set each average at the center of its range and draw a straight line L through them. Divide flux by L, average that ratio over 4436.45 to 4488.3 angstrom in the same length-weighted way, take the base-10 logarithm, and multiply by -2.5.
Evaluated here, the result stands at 0.01 mag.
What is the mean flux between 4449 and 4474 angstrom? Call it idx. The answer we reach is 22.2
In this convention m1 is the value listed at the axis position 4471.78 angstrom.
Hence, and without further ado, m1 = 23.81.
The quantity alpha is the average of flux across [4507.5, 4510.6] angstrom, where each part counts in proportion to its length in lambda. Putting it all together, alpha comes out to 26.2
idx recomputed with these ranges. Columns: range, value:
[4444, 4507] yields 23.7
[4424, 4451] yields 22.8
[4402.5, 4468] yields 22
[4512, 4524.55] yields 24.6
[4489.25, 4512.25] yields 24.7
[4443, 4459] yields 22.3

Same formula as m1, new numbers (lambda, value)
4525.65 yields 23.79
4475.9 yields 22.08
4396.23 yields 17.35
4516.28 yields 24.74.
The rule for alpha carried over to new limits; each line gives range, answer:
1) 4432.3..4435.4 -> 21.7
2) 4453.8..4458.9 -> 20.2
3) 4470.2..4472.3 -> 22.7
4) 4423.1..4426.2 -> 22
